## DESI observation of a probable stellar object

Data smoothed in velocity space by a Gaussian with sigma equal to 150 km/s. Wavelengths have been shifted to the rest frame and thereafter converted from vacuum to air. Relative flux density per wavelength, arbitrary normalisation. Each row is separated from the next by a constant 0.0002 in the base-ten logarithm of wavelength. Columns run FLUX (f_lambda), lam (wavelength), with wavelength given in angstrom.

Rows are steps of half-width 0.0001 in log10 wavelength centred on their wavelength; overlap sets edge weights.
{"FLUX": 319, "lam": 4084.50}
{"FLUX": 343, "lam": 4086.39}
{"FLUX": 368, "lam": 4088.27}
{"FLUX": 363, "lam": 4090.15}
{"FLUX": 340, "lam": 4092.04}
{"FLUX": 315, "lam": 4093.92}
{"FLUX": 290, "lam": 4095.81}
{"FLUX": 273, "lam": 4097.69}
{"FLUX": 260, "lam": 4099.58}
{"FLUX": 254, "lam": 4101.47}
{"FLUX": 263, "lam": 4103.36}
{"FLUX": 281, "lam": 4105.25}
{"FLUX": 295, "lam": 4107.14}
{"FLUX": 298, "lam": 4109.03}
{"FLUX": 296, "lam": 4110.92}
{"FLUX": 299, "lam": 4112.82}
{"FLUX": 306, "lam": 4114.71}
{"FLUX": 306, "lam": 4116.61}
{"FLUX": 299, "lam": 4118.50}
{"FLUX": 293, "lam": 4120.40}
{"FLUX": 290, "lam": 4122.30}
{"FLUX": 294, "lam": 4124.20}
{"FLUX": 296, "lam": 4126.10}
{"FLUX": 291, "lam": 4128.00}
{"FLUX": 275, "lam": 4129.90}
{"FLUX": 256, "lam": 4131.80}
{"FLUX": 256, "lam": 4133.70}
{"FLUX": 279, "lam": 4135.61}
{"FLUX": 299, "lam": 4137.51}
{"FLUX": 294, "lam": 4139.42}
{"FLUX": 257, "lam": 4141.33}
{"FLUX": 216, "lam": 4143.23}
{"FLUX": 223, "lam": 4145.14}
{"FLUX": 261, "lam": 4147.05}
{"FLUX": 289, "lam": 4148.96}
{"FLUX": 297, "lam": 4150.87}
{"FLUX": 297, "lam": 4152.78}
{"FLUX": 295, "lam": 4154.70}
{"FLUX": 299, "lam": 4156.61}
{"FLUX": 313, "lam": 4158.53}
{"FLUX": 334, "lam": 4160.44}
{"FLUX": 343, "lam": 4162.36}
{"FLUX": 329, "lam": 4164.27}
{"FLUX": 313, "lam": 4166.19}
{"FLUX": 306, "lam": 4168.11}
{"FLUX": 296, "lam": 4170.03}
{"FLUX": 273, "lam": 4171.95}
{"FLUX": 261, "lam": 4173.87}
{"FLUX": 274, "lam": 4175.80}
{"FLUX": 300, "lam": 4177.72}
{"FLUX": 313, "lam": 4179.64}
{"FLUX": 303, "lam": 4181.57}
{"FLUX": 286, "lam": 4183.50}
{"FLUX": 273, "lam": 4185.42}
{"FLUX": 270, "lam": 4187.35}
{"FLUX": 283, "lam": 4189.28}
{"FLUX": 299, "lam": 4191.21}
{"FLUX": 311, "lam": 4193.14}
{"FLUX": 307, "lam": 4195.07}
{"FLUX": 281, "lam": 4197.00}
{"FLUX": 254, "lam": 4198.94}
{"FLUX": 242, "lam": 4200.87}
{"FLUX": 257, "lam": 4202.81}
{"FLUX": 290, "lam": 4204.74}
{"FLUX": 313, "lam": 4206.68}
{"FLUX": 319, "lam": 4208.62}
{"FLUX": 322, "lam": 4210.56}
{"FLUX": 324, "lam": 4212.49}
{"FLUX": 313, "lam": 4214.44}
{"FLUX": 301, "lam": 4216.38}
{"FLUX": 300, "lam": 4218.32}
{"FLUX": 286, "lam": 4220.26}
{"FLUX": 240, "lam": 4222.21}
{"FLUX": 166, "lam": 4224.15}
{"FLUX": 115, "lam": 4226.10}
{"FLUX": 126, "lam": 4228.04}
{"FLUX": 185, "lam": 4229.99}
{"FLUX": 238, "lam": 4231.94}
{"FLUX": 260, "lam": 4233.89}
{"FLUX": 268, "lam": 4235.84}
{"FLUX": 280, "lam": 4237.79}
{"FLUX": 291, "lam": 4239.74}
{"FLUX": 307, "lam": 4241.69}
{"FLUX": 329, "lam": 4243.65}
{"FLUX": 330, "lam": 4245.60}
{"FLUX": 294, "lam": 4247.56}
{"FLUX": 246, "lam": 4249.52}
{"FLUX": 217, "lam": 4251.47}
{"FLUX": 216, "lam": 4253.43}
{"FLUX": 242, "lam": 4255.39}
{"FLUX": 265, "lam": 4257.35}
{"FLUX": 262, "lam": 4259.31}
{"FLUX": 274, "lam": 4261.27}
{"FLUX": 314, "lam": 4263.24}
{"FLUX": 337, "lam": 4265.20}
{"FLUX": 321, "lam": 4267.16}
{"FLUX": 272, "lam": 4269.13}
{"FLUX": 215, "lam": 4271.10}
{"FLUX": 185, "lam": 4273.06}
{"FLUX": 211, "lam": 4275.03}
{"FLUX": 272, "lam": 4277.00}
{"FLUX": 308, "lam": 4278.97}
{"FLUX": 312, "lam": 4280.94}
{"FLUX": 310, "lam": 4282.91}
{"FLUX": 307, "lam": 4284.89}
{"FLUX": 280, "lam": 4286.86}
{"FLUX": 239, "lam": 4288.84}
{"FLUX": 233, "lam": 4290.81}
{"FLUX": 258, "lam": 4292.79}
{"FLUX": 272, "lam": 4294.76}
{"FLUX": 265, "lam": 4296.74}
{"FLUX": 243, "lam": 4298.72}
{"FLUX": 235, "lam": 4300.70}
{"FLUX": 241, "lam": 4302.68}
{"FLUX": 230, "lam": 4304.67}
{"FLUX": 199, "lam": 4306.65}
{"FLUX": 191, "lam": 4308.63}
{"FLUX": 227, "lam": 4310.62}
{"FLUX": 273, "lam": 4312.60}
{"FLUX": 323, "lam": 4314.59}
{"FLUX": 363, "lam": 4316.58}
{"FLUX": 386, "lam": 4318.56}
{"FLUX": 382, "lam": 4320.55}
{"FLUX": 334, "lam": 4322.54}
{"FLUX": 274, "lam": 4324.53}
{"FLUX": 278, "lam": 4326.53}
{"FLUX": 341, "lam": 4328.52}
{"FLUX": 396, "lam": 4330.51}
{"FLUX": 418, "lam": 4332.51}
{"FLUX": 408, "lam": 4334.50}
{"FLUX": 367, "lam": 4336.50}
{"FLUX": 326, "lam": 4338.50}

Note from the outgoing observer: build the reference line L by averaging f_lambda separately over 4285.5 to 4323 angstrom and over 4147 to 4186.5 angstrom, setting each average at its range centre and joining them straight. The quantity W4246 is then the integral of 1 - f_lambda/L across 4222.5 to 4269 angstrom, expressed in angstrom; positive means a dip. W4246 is 4.4 angstrom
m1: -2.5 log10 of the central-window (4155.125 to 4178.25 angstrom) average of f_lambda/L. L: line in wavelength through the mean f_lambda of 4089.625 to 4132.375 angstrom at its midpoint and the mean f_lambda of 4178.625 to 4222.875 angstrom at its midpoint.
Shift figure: -0.043 mag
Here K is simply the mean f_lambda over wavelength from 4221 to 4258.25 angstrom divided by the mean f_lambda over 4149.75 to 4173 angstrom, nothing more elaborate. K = 0.79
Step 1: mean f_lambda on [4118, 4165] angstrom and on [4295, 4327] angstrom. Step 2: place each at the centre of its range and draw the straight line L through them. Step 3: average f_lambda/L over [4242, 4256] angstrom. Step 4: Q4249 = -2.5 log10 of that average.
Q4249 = 0.04 mag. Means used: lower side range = 287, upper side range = 278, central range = 270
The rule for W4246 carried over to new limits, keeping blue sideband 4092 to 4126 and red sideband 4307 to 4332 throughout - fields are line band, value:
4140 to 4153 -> 1.45 angstrom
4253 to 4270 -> 1.48 angstrom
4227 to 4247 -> 2.81 angstrom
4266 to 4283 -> 2.34 angstrom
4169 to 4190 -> 0.94 angstrom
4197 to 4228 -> 3.71 angstrom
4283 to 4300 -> 2.52 angstrom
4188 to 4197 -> 0.08 angstrom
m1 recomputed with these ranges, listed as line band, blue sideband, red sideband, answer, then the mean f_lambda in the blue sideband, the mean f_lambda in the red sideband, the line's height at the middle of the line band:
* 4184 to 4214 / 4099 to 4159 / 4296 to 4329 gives -0.03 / 282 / 281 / 281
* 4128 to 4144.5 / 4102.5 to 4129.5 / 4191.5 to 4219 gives 0.10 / 293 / 295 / 294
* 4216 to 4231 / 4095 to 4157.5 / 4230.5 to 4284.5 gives 0.29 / 281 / 273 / 275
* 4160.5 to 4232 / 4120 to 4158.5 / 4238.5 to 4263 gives 0.00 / 278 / 274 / 276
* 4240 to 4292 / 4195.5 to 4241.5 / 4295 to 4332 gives 0.01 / 261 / 289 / 275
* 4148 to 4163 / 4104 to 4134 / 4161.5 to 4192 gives -0.05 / 290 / 295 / 293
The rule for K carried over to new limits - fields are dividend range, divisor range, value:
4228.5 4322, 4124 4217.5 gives 0.93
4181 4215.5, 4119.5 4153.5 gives 1.06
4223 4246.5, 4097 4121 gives 0.84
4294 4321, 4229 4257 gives 1.03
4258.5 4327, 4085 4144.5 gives 0.94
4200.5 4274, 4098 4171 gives 0.92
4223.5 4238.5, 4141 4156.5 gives 0.76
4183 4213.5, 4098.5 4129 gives 1.00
